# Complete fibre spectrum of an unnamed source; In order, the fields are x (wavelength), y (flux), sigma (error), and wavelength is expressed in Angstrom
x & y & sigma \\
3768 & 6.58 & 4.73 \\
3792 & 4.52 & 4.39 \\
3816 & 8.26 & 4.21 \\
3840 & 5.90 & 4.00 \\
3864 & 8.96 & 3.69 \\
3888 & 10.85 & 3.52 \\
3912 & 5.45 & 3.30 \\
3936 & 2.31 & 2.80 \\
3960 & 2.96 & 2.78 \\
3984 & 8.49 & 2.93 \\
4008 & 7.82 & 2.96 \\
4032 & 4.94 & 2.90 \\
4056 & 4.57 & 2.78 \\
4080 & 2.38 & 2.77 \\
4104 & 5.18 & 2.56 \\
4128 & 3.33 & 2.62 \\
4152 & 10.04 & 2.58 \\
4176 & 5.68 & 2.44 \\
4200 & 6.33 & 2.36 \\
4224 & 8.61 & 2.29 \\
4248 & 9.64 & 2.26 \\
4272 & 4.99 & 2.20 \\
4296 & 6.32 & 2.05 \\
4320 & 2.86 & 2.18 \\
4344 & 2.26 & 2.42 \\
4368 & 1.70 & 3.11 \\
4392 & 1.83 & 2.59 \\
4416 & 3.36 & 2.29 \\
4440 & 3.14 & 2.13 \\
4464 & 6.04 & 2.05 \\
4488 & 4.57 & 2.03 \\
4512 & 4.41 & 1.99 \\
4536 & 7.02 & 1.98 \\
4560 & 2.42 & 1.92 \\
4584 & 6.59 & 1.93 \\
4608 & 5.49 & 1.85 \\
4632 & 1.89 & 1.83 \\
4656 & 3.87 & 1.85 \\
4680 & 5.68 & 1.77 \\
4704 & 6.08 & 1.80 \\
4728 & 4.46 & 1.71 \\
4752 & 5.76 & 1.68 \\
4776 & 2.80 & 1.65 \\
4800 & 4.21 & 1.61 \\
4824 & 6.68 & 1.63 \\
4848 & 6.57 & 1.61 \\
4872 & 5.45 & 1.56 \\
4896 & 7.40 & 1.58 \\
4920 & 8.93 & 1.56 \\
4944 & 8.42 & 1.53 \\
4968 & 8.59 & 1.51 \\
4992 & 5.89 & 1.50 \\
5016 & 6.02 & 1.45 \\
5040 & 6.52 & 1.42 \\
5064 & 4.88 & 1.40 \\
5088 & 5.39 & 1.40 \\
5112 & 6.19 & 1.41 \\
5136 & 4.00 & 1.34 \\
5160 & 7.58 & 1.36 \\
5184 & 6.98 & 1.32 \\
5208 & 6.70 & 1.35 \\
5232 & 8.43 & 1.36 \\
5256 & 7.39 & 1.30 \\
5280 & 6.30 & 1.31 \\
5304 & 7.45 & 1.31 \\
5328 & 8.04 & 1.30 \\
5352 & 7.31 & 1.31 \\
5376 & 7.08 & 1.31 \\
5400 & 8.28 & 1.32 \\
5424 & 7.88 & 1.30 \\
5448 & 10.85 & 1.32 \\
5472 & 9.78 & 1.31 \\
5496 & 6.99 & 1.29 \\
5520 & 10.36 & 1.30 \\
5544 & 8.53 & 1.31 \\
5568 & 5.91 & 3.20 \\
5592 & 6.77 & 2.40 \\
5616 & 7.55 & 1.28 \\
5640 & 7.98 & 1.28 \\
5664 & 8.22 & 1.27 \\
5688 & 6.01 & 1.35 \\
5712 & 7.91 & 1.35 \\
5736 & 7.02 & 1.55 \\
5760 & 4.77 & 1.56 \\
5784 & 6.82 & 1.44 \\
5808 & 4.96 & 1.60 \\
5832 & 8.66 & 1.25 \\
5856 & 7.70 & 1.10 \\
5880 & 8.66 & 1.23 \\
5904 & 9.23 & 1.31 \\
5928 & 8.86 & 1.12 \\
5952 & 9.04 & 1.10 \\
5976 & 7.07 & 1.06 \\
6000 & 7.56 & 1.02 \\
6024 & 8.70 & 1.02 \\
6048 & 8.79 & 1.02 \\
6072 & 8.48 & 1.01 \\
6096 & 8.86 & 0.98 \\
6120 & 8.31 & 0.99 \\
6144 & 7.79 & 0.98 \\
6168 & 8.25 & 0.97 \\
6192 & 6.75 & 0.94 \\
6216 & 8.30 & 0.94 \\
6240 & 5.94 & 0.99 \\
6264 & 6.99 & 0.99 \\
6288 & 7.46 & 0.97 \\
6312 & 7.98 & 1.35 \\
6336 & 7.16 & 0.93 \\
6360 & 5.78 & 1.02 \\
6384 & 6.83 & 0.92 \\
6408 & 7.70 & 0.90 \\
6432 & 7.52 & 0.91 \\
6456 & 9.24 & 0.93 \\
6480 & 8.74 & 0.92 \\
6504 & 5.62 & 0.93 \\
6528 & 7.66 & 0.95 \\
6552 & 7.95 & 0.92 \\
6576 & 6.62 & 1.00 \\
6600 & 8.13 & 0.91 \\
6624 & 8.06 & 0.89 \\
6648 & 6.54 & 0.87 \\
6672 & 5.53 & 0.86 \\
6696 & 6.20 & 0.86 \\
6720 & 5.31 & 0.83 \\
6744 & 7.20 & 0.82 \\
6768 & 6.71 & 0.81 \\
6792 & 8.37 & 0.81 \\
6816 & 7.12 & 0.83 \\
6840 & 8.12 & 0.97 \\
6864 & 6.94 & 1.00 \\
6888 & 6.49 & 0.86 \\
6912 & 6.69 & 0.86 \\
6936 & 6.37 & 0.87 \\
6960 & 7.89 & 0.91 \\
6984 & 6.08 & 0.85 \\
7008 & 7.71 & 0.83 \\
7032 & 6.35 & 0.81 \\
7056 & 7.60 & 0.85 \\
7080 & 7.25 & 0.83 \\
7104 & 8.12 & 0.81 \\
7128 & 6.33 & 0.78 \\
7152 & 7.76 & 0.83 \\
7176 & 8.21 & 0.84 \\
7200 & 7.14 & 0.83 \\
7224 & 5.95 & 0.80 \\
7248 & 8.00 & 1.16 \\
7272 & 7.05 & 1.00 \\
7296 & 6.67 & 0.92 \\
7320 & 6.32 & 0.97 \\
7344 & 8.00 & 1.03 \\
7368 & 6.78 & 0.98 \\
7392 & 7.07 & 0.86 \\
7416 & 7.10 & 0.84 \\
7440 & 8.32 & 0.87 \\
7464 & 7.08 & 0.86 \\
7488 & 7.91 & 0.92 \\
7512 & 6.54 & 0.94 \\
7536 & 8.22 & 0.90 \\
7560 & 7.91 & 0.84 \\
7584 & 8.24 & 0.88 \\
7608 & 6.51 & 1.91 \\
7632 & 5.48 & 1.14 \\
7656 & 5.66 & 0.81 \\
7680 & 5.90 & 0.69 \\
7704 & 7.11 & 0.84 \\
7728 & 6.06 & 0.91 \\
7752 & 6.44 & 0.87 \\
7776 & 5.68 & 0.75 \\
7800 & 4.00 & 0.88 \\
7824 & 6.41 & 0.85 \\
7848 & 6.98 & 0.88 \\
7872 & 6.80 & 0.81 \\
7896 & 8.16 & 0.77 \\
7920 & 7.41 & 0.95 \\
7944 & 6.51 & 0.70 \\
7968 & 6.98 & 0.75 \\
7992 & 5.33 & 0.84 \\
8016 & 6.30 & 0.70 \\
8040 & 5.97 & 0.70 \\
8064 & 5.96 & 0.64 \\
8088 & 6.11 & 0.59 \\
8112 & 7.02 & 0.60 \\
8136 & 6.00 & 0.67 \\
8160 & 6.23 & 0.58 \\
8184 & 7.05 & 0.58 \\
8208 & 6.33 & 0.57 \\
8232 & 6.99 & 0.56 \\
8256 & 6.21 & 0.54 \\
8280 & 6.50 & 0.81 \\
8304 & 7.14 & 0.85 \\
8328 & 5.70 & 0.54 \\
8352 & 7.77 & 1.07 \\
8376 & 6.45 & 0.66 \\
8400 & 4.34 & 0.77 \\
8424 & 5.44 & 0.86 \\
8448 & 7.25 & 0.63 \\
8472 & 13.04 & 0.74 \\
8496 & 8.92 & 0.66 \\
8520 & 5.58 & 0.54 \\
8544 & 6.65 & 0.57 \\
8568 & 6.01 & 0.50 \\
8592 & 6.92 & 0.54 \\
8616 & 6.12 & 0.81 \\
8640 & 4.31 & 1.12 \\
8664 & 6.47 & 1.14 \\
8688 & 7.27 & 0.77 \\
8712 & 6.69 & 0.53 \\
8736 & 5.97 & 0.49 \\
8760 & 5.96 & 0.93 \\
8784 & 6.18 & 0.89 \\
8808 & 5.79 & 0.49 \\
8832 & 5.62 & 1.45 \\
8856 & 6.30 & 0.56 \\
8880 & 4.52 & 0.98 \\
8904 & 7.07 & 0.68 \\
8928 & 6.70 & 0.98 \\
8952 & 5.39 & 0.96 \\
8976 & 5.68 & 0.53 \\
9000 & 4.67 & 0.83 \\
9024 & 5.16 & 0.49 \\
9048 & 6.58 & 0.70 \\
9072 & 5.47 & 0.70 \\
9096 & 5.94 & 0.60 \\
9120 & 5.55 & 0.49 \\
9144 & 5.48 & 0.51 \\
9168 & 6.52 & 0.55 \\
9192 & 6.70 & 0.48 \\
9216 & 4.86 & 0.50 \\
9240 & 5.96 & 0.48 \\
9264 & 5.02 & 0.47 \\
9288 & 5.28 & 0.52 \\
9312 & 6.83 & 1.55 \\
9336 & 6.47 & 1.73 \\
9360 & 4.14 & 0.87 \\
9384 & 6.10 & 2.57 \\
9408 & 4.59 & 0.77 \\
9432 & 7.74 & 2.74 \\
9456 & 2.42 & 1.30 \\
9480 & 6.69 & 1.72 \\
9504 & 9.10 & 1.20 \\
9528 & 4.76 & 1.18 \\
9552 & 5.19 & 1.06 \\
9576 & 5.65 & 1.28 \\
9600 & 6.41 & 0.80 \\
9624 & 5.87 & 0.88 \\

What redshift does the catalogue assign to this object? 0.29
